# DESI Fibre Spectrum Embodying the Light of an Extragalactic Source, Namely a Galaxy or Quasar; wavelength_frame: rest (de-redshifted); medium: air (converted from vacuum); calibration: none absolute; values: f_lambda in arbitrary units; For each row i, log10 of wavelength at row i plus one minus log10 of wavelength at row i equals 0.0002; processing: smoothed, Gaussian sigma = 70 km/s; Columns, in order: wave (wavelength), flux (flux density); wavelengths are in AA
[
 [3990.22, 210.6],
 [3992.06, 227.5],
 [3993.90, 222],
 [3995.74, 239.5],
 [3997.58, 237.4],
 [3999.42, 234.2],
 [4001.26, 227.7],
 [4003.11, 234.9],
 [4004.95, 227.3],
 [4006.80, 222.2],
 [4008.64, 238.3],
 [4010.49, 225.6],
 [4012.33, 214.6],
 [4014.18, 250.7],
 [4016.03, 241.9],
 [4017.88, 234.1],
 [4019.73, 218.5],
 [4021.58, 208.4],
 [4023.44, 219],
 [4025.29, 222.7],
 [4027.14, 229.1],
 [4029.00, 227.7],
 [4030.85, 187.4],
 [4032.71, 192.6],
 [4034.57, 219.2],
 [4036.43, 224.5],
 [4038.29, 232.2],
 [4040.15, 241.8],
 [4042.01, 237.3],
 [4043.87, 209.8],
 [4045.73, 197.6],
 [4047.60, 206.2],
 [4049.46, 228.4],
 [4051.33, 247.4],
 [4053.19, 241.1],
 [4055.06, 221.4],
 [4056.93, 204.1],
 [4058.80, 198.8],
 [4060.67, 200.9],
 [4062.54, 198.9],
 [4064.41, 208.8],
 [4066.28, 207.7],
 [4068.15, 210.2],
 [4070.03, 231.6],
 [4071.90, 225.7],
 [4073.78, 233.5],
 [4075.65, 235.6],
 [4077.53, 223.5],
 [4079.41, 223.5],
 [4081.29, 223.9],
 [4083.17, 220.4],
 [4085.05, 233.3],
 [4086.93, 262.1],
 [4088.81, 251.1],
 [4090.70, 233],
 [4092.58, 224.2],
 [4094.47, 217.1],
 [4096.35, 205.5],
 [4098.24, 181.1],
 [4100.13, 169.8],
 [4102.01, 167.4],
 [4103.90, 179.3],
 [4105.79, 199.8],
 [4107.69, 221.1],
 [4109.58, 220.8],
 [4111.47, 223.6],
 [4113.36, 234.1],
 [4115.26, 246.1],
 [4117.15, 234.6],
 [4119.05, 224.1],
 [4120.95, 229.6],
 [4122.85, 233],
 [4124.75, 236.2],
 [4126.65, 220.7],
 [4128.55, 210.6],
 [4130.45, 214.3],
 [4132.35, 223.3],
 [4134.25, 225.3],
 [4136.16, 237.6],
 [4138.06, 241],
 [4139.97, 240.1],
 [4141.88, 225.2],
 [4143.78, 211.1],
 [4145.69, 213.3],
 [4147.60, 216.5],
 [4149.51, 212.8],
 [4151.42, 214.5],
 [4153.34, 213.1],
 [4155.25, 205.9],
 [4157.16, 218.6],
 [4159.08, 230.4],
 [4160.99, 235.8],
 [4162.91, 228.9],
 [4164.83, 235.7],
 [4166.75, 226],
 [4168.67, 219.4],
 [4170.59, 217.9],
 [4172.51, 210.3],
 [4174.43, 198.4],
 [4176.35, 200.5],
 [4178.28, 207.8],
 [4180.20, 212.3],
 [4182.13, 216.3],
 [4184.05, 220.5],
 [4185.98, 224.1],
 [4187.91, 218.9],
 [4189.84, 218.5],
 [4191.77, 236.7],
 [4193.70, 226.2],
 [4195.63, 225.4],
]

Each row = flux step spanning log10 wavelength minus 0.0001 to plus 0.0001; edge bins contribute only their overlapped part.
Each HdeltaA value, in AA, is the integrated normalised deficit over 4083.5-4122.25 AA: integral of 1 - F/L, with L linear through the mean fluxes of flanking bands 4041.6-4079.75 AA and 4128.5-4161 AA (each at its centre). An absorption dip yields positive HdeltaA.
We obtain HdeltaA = 0.3 AA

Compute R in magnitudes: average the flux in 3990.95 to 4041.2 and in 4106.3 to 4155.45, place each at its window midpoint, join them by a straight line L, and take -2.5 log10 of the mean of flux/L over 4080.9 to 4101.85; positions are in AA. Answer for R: 0.03 mag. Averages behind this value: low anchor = 226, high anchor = 224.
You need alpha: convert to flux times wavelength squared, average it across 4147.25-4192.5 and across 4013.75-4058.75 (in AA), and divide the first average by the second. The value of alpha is 1.05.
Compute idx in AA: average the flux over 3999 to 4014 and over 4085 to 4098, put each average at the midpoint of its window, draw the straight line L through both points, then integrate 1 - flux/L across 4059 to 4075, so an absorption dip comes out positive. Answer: 1.0 AA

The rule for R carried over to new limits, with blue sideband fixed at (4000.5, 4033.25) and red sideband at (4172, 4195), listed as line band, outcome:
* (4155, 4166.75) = -0.05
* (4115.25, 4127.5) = -0.06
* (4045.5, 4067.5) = 0.04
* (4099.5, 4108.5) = 0.17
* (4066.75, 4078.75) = -0.02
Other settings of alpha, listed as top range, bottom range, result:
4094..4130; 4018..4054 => 1.00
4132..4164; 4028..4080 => 1.07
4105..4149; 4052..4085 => 1.06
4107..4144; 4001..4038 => 1.08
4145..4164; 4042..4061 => 1.06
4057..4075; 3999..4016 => 0.95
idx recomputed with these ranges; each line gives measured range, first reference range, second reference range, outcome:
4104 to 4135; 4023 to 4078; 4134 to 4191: -0.59 AA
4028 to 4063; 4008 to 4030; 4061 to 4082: 1.02 AA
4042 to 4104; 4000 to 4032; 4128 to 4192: 1.79 AA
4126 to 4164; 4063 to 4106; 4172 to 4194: -1.08 AA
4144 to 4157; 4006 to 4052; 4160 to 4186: 0.34 AA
